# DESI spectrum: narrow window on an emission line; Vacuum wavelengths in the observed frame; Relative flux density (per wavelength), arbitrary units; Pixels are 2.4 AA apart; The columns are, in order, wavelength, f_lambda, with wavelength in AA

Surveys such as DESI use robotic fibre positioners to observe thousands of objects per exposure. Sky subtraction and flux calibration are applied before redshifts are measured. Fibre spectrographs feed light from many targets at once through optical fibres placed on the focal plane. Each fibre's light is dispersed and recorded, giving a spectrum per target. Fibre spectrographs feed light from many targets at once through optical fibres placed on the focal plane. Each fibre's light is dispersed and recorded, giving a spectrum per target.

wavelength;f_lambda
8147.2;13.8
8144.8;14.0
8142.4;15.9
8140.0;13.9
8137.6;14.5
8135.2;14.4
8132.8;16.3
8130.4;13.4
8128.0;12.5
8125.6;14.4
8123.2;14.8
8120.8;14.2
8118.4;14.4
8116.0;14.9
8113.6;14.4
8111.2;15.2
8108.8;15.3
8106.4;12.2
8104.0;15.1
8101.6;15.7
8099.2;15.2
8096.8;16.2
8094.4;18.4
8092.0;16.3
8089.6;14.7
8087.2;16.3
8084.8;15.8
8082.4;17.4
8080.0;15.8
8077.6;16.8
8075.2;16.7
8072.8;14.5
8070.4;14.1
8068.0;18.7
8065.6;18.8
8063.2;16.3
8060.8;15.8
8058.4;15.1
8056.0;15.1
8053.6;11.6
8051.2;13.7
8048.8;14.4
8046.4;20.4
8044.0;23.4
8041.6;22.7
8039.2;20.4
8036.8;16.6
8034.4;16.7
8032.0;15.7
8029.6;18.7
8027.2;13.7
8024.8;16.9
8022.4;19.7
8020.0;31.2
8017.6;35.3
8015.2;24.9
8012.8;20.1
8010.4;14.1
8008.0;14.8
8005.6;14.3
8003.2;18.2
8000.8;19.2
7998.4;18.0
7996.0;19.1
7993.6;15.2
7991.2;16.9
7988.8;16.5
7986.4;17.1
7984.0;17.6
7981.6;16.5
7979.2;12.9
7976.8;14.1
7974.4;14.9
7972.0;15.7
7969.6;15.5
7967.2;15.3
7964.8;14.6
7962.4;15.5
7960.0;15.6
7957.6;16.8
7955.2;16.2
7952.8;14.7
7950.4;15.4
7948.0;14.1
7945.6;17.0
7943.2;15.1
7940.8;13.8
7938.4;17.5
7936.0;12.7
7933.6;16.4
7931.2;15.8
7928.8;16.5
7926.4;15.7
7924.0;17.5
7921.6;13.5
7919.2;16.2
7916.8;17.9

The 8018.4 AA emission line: H-alpha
